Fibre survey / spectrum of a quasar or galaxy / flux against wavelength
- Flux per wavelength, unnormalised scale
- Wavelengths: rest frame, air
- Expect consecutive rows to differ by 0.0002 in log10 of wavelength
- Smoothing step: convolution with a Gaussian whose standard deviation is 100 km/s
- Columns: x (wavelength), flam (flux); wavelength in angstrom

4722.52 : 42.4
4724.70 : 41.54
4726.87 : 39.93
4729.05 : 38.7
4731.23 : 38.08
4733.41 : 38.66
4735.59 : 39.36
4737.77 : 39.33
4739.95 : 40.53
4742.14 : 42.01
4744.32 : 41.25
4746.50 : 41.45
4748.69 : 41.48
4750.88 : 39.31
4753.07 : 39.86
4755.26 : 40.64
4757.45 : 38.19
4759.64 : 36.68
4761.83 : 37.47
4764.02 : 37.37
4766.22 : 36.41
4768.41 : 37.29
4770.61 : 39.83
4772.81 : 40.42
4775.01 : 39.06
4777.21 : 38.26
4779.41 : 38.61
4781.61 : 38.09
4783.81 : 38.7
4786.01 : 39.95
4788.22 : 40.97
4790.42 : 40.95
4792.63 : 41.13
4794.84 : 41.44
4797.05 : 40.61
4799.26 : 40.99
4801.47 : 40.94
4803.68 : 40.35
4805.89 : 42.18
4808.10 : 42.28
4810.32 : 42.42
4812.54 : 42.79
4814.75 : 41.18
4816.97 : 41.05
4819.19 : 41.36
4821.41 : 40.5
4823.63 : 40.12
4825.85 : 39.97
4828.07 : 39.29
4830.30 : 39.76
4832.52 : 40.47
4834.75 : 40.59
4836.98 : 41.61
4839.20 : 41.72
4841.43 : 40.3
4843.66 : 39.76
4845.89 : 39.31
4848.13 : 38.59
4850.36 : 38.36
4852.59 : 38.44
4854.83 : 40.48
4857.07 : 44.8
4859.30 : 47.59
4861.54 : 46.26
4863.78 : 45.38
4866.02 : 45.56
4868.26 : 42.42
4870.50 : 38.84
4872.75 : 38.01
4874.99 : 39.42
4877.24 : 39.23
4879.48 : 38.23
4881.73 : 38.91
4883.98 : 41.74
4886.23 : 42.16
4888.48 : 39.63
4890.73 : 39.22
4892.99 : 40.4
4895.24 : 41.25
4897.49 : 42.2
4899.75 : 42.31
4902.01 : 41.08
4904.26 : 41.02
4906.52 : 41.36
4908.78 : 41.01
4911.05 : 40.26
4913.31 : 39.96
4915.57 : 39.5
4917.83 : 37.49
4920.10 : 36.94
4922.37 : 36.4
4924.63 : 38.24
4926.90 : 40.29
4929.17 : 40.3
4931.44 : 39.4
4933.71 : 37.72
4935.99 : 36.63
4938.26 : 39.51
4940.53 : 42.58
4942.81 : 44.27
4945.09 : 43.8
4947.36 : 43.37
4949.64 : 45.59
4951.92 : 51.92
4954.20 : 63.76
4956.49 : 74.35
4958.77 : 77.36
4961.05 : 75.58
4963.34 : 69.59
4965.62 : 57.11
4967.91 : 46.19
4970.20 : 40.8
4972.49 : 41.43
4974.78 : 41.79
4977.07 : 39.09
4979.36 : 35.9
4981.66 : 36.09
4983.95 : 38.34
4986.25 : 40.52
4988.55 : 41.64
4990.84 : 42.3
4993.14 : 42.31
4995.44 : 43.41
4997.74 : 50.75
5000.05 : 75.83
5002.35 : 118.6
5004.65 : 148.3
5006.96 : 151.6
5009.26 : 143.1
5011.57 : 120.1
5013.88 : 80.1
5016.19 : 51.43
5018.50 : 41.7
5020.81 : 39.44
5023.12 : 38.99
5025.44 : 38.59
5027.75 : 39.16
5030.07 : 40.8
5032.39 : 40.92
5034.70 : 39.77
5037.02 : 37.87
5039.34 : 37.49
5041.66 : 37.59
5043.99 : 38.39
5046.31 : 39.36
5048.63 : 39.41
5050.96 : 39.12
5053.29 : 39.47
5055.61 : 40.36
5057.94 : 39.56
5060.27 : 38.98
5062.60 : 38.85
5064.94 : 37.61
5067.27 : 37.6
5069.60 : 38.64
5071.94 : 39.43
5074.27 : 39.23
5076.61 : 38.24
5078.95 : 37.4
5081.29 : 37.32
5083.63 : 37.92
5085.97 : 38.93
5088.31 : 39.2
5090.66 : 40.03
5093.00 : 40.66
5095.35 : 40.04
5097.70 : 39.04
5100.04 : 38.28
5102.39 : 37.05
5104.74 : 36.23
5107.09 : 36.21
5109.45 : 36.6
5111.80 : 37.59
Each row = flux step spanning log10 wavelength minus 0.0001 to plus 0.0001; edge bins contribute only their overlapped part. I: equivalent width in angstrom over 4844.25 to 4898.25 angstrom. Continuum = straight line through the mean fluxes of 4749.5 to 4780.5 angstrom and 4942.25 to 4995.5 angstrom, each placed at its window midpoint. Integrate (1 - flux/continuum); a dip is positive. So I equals 3.7 angstrom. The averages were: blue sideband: 38.5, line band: 41.1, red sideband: 49.2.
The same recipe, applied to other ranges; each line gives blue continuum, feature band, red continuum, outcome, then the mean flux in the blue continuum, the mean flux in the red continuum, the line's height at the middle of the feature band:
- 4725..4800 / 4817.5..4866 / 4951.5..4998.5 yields 2.4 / 39.5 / 49.9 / 43.4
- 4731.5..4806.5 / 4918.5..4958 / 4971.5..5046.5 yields 5.9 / 39.7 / 57.6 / 52.3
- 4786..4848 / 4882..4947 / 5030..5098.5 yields -0.3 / 40.8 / 38.9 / 40.1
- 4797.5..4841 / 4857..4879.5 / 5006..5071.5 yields 0.4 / 41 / 51.1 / 43.3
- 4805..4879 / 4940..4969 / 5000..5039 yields 2.0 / 41.2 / 72.4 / 61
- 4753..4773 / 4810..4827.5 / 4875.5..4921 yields -0.9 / 38.3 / 40.2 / 39.1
